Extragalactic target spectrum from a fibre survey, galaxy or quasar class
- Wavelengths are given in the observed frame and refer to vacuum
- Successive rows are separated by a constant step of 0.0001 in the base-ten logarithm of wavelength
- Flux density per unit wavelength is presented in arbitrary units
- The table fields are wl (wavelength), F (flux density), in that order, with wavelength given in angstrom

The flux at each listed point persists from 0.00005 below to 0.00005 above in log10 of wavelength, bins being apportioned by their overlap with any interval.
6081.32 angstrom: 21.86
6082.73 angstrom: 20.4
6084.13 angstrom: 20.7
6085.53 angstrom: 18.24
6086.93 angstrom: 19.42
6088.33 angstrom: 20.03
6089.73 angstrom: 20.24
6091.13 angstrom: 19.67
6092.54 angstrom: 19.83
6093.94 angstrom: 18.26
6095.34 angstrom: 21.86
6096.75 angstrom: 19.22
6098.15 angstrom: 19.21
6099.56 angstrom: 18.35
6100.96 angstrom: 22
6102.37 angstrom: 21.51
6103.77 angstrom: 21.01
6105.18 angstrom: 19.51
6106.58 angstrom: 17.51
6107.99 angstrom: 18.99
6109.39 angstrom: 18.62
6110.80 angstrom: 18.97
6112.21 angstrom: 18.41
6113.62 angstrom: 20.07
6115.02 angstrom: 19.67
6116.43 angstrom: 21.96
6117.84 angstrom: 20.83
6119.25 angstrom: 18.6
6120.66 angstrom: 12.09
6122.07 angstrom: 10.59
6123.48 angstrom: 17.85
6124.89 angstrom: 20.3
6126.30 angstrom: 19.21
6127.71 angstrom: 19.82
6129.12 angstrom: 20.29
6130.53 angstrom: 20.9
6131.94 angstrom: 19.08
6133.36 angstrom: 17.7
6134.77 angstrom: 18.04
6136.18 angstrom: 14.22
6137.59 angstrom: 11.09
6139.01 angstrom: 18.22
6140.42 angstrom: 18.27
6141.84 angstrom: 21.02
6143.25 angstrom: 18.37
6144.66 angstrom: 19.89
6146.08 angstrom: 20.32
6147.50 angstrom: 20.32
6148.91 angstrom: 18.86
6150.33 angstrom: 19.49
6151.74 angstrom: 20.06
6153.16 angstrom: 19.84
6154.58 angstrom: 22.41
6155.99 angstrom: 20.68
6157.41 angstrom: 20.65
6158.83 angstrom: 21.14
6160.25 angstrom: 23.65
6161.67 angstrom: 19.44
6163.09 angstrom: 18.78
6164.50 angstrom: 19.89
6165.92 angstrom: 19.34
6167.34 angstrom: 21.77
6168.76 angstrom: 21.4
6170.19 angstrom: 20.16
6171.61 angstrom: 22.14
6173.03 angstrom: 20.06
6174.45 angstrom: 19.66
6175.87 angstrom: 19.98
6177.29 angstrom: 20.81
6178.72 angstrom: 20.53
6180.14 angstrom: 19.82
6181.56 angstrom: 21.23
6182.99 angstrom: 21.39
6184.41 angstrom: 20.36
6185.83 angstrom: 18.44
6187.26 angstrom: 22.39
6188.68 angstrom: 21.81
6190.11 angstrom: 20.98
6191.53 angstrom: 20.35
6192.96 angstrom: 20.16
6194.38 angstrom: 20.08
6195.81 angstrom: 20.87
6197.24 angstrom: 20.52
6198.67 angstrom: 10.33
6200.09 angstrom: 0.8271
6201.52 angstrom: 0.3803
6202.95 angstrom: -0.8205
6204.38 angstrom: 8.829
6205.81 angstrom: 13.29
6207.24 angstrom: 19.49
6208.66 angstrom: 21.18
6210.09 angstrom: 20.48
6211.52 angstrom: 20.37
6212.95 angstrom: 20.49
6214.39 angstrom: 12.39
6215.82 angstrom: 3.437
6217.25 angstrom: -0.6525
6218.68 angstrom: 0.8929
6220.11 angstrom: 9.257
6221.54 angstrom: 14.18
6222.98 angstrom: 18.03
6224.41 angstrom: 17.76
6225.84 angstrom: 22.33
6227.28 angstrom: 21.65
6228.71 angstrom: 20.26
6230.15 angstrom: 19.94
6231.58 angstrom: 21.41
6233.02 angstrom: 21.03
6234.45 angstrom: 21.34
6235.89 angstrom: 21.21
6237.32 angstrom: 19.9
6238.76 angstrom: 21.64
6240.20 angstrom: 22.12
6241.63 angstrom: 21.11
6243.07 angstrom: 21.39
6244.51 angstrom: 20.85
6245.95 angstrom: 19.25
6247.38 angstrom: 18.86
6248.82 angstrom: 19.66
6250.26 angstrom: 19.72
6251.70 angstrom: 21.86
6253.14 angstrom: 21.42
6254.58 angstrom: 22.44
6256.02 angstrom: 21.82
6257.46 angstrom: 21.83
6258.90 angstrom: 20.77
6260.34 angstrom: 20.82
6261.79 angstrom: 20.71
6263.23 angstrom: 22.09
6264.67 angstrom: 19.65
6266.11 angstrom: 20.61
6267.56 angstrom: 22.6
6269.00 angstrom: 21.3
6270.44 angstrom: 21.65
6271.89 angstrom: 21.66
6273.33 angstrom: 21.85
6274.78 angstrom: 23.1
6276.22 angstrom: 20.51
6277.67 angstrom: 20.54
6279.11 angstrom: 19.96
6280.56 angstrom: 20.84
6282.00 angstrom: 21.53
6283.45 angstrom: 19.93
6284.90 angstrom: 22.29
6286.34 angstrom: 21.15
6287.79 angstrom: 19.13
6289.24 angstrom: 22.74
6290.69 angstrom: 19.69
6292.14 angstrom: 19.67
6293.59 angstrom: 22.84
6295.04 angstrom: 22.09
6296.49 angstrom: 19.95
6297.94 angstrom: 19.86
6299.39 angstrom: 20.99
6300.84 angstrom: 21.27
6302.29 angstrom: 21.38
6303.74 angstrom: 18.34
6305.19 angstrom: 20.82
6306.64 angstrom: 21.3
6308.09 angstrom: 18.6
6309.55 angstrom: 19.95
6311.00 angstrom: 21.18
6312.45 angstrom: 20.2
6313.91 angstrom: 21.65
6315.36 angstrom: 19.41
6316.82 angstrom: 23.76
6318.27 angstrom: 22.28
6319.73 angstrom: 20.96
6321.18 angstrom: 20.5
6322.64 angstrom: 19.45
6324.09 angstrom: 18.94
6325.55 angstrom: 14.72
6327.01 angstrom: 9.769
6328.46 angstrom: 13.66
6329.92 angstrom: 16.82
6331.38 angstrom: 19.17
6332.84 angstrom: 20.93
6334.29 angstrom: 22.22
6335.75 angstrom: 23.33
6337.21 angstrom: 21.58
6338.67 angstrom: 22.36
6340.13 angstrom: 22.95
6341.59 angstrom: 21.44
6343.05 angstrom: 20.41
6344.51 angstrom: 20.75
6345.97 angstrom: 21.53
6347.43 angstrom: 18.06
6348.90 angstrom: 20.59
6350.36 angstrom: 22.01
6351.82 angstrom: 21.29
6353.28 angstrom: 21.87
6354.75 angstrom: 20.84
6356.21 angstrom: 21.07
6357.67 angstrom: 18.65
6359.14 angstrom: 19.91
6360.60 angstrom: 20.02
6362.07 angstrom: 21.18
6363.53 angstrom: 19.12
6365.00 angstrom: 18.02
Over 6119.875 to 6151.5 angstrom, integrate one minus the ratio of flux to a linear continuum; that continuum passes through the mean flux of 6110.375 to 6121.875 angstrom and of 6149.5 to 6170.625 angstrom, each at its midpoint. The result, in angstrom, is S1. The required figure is 2.3 angstrom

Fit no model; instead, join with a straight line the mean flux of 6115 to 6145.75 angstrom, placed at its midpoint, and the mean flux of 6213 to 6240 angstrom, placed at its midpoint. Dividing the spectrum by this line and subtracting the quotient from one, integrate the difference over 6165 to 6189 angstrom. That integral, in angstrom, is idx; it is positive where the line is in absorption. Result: -4.9 angstrom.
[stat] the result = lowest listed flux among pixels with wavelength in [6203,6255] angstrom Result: -0.6525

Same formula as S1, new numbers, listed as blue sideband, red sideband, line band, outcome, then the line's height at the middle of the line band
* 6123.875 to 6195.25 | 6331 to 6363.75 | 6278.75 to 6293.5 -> -0.13 angstrom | 20.6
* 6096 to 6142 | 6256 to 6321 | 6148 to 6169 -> -1.49 angstrom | 19.1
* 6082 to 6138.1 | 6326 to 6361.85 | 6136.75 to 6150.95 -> 0.38 angstrom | 19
